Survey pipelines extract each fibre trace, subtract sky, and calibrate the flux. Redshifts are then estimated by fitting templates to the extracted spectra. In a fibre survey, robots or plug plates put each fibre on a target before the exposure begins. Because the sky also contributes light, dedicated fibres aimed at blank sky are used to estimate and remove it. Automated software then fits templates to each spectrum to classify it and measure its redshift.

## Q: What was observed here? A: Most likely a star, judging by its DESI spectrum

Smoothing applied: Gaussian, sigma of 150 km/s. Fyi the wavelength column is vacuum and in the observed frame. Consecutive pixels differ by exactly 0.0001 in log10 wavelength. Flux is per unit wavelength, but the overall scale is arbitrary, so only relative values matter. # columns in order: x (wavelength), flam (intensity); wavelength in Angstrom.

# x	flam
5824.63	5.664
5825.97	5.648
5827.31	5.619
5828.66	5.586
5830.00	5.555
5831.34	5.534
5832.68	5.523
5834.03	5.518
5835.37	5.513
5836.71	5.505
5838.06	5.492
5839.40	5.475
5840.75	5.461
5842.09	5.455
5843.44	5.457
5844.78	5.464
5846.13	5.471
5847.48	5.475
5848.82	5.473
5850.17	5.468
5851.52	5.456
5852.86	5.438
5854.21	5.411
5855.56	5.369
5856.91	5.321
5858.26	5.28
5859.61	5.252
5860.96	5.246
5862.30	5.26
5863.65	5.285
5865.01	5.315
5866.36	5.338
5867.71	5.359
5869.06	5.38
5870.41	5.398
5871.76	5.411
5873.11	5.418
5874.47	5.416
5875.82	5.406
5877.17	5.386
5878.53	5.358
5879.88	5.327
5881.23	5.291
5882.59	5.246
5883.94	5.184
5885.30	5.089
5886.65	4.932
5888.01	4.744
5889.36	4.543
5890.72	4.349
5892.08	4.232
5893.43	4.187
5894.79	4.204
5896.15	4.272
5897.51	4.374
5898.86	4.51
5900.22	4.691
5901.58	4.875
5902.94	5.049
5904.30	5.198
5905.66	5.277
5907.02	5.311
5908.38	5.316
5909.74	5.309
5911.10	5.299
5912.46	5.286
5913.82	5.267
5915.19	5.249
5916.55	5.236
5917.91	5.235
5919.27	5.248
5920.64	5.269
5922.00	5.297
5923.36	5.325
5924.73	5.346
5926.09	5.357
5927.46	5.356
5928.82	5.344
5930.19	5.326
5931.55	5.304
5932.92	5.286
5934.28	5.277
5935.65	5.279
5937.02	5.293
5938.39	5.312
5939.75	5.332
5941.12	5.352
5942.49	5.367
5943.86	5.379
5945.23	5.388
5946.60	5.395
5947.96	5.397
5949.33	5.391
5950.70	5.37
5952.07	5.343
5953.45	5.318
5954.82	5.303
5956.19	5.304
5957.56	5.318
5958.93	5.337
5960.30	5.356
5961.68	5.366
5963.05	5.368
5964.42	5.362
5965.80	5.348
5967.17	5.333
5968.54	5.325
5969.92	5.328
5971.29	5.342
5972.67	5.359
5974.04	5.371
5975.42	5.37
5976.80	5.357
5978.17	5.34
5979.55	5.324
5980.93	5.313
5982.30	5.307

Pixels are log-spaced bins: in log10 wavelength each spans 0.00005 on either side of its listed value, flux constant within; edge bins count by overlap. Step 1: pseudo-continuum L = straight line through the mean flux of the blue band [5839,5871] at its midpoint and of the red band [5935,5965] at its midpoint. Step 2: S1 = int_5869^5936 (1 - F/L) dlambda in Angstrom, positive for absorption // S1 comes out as 3.3 Angstrom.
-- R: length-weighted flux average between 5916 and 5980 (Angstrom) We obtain 5.33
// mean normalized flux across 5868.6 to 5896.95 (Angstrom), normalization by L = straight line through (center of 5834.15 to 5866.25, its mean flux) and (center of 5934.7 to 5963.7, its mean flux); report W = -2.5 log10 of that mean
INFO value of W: 0.08 mag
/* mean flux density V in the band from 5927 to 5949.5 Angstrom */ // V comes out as 5.34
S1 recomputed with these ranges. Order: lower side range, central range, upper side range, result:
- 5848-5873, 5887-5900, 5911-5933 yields 2.3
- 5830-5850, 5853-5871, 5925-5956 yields 0.4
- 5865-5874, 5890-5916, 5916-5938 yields 2.3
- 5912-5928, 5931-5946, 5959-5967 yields 0.0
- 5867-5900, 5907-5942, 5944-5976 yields -0.9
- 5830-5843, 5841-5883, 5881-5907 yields -1.7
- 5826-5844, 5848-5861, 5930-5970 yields 0.3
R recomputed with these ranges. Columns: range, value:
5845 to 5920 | 5.14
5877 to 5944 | 5.09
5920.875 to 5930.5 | 5.33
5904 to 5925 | 5.28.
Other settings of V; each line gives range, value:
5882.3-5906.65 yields 4.72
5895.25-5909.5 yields 4.89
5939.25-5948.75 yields 5.37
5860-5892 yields 5.19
